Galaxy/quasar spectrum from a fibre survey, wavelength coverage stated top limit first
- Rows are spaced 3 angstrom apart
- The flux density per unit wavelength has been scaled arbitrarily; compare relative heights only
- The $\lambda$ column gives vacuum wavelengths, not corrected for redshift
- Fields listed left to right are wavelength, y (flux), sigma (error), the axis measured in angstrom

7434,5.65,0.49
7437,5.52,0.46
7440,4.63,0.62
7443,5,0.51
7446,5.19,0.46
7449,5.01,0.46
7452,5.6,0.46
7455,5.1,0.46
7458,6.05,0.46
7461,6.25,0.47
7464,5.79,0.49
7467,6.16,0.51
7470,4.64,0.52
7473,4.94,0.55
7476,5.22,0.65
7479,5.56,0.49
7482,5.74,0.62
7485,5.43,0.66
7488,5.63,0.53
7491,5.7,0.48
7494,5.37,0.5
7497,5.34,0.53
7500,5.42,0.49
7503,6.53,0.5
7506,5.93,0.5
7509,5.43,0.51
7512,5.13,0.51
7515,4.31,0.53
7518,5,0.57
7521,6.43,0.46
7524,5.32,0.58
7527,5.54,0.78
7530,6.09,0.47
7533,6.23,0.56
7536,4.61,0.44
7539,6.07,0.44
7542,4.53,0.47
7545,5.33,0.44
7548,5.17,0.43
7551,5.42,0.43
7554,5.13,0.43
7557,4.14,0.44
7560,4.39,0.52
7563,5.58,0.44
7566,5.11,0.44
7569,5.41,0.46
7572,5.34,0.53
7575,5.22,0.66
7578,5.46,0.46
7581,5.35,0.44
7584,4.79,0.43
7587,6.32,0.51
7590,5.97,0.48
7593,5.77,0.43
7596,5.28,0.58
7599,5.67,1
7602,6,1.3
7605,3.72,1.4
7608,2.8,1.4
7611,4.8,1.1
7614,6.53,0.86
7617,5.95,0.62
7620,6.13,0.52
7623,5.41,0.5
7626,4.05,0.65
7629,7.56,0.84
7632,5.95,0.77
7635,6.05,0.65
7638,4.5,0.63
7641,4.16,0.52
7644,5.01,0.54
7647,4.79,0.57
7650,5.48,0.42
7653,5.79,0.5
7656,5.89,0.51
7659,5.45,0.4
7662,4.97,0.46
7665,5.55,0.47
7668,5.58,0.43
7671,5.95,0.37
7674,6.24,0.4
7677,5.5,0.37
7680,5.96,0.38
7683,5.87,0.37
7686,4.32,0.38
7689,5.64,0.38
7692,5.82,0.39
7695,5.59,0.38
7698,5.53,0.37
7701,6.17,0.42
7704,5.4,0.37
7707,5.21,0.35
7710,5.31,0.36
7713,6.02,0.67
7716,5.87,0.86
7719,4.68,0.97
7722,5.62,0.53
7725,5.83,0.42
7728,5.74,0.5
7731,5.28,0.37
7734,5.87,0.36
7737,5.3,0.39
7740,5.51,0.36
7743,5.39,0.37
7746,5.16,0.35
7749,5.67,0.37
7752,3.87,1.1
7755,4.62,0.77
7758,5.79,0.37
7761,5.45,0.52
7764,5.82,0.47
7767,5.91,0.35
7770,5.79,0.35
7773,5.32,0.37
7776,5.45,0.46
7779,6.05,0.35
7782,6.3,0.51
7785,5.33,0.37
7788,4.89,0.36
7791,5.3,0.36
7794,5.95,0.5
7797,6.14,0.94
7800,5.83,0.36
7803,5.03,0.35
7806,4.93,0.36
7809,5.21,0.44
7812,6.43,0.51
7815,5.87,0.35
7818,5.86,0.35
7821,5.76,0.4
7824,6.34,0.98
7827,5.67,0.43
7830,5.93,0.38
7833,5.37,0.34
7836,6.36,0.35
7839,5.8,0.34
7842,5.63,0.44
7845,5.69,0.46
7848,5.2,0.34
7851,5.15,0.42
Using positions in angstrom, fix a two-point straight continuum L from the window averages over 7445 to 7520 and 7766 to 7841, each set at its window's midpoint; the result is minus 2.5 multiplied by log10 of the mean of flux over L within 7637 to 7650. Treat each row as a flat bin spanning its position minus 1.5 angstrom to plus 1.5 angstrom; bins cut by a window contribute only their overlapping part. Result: 0.18 mag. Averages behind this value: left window 5.47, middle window 4.72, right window 5.71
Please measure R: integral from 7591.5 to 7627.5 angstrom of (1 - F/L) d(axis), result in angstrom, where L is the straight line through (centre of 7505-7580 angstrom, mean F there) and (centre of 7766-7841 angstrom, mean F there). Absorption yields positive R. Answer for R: 1.5 angstrom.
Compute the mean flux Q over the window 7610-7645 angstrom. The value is 5.53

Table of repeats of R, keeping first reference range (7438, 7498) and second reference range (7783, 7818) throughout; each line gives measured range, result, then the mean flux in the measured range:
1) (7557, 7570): 1.1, 5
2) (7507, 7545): 0.3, 5.4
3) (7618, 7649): 0.7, 5.37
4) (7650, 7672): -0.3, 5.58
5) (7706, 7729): 0.0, 5.54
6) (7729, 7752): 0.7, 5.36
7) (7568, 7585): 0.6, 5.27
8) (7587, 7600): -0.7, 5.75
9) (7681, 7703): -0.2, 5.57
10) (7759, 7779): -0.4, 5.66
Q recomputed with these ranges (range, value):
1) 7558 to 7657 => 5.33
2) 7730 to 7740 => 5.5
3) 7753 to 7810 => 5.52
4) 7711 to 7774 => 5.45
